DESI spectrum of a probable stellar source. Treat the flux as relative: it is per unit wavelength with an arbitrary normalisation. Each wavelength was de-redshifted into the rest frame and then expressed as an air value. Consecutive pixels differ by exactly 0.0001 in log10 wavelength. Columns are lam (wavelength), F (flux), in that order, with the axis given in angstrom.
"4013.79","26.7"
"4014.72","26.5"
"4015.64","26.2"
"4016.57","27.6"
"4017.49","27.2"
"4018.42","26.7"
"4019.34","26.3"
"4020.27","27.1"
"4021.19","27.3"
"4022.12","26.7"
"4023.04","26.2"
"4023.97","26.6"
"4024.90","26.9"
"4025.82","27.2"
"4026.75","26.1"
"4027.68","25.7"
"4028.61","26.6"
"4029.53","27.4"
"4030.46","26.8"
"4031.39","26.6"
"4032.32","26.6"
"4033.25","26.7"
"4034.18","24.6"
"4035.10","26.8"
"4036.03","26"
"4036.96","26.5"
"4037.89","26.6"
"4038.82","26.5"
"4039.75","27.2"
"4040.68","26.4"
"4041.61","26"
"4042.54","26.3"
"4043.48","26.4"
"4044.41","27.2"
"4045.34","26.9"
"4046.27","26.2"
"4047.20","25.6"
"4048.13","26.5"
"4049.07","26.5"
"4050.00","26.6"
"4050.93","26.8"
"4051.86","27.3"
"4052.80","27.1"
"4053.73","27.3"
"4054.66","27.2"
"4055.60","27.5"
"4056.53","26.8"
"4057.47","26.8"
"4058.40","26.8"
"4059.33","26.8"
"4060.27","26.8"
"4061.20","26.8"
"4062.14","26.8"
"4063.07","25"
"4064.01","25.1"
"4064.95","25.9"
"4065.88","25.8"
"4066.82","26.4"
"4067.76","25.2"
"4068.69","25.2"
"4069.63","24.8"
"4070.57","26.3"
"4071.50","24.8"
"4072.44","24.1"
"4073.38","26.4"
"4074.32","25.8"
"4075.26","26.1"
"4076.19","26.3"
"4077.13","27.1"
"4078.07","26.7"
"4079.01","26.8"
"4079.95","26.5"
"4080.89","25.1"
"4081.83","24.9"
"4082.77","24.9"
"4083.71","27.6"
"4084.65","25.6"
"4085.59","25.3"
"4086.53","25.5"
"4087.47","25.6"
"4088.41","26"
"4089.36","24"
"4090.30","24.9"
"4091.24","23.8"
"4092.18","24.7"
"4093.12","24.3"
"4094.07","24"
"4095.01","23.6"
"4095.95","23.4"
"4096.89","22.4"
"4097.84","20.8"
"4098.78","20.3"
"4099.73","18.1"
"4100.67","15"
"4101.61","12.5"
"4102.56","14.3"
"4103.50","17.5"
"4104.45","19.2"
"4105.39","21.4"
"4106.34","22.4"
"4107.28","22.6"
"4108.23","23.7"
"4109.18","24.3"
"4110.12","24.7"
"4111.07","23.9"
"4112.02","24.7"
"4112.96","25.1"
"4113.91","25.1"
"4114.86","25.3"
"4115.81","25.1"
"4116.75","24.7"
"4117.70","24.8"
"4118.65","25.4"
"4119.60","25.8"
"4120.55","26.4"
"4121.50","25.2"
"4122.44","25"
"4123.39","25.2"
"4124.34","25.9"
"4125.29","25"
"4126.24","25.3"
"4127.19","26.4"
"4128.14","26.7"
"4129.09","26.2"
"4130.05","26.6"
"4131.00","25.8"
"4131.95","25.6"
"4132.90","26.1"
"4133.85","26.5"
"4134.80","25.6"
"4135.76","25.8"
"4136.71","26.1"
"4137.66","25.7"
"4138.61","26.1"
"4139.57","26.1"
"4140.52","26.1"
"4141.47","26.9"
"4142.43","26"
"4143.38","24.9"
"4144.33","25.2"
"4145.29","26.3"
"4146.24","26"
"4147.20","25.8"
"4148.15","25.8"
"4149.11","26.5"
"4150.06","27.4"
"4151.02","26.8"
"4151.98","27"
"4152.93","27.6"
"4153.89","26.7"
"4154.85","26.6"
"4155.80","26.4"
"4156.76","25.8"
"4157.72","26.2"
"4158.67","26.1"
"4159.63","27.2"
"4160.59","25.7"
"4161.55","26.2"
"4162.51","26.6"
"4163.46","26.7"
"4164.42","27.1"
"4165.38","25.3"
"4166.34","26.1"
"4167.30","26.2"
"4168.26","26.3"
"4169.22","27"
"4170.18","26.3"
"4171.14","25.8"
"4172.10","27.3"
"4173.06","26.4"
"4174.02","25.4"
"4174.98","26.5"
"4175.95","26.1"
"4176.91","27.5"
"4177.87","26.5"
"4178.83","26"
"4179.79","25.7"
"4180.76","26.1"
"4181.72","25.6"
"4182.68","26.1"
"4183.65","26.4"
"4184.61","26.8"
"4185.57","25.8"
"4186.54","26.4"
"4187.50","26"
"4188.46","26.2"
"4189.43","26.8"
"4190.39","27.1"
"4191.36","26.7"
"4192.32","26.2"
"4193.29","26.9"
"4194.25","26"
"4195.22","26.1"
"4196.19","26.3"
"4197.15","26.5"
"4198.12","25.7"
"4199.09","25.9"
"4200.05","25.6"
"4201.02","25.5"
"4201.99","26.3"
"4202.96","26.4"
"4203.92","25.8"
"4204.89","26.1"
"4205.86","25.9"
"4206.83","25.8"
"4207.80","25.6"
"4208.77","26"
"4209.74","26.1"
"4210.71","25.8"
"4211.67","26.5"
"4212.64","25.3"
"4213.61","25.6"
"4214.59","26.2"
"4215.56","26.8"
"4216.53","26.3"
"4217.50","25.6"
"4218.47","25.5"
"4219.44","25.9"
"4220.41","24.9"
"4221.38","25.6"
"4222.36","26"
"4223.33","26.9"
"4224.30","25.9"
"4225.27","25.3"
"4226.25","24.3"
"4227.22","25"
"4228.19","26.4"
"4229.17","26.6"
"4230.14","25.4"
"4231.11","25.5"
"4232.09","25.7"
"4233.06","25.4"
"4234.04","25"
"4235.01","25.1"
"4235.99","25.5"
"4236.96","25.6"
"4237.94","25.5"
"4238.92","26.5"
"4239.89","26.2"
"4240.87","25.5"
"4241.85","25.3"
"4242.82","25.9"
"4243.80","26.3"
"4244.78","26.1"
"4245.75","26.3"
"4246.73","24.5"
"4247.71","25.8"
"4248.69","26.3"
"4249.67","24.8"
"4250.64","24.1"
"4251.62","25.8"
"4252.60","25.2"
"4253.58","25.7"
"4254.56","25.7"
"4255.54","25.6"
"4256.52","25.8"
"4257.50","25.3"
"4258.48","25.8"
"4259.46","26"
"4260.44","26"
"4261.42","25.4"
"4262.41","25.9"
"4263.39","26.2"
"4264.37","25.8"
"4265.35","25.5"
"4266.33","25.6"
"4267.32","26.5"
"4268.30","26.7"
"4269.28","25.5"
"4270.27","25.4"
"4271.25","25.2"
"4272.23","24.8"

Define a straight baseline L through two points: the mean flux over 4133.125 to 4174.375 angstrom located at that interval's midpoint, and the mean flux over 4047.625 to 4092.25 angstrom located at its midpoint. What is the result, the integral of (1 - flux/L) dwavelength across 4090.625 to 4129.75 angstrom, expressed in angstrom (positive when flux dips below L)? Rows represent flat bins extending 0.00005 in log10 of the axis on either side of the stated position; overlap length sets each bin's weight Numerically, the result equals 4.4 angstrom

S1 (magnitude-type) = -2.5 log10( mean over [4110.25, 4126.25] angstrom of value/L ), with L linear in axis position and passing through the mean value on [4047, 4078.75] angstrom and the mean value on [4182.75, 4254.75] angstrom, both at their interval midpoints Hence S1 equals 0.04 mag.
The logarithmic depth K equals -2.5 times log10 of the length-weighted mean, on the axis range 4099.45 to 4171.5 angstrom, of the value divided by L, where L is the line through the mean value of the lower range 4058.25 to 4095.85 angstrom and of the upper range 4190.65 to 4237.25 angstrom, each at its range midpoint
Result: 0.03 mag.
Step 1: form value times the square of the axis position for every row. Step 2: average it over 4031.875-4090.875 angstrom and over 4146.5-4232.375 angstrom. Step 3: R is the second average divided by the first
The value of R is 1.06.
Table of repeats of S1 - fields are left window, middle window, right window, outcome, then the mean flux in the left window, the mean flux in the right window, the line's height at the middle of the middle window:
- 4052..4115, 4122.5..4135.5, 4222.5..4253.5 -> -0.05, 24.4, 25.6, 24.7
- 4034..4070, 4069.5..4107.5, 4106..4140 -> 0.11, 26.4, 25.3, 25.8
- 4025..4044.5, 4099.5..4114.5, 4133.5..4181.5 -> 0.25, 26.5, 26.3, 26.4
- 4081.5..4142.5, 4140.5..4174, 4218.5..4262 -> -0.07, 24.1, 25.6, 24.7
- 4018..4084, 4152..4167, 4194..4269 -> -0.02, 26.4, 25.8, 26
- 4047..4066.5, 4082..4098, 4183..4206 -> 0.08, 26.6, 26.2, 26.5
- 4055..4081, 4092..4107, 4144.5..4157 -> 0.28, 26.1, 26.5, 26.2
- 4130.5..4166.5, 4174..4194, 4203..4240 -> -0.01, 26.2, 25.8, 26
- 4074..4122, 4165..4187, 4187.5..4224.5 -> -0.04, 23.7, 26.1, 25.4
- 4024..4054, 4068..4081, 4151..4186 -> 0.03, 26.6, 26.4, 26.5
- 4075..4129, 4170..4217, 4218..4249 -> -0.04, 23.9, 25.7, 25.1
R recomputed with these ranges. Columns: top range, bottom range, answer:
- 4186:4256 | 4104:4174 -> 1.05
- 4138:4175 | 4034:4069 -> 1.05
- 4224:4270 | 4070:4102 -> 1.15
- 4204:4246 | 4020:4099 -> 1.08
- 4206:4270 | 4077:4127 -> 1.16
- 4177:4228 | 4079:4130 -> 1.15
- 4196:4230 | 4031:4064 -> 1.06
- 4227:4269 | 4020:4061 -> 1.07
